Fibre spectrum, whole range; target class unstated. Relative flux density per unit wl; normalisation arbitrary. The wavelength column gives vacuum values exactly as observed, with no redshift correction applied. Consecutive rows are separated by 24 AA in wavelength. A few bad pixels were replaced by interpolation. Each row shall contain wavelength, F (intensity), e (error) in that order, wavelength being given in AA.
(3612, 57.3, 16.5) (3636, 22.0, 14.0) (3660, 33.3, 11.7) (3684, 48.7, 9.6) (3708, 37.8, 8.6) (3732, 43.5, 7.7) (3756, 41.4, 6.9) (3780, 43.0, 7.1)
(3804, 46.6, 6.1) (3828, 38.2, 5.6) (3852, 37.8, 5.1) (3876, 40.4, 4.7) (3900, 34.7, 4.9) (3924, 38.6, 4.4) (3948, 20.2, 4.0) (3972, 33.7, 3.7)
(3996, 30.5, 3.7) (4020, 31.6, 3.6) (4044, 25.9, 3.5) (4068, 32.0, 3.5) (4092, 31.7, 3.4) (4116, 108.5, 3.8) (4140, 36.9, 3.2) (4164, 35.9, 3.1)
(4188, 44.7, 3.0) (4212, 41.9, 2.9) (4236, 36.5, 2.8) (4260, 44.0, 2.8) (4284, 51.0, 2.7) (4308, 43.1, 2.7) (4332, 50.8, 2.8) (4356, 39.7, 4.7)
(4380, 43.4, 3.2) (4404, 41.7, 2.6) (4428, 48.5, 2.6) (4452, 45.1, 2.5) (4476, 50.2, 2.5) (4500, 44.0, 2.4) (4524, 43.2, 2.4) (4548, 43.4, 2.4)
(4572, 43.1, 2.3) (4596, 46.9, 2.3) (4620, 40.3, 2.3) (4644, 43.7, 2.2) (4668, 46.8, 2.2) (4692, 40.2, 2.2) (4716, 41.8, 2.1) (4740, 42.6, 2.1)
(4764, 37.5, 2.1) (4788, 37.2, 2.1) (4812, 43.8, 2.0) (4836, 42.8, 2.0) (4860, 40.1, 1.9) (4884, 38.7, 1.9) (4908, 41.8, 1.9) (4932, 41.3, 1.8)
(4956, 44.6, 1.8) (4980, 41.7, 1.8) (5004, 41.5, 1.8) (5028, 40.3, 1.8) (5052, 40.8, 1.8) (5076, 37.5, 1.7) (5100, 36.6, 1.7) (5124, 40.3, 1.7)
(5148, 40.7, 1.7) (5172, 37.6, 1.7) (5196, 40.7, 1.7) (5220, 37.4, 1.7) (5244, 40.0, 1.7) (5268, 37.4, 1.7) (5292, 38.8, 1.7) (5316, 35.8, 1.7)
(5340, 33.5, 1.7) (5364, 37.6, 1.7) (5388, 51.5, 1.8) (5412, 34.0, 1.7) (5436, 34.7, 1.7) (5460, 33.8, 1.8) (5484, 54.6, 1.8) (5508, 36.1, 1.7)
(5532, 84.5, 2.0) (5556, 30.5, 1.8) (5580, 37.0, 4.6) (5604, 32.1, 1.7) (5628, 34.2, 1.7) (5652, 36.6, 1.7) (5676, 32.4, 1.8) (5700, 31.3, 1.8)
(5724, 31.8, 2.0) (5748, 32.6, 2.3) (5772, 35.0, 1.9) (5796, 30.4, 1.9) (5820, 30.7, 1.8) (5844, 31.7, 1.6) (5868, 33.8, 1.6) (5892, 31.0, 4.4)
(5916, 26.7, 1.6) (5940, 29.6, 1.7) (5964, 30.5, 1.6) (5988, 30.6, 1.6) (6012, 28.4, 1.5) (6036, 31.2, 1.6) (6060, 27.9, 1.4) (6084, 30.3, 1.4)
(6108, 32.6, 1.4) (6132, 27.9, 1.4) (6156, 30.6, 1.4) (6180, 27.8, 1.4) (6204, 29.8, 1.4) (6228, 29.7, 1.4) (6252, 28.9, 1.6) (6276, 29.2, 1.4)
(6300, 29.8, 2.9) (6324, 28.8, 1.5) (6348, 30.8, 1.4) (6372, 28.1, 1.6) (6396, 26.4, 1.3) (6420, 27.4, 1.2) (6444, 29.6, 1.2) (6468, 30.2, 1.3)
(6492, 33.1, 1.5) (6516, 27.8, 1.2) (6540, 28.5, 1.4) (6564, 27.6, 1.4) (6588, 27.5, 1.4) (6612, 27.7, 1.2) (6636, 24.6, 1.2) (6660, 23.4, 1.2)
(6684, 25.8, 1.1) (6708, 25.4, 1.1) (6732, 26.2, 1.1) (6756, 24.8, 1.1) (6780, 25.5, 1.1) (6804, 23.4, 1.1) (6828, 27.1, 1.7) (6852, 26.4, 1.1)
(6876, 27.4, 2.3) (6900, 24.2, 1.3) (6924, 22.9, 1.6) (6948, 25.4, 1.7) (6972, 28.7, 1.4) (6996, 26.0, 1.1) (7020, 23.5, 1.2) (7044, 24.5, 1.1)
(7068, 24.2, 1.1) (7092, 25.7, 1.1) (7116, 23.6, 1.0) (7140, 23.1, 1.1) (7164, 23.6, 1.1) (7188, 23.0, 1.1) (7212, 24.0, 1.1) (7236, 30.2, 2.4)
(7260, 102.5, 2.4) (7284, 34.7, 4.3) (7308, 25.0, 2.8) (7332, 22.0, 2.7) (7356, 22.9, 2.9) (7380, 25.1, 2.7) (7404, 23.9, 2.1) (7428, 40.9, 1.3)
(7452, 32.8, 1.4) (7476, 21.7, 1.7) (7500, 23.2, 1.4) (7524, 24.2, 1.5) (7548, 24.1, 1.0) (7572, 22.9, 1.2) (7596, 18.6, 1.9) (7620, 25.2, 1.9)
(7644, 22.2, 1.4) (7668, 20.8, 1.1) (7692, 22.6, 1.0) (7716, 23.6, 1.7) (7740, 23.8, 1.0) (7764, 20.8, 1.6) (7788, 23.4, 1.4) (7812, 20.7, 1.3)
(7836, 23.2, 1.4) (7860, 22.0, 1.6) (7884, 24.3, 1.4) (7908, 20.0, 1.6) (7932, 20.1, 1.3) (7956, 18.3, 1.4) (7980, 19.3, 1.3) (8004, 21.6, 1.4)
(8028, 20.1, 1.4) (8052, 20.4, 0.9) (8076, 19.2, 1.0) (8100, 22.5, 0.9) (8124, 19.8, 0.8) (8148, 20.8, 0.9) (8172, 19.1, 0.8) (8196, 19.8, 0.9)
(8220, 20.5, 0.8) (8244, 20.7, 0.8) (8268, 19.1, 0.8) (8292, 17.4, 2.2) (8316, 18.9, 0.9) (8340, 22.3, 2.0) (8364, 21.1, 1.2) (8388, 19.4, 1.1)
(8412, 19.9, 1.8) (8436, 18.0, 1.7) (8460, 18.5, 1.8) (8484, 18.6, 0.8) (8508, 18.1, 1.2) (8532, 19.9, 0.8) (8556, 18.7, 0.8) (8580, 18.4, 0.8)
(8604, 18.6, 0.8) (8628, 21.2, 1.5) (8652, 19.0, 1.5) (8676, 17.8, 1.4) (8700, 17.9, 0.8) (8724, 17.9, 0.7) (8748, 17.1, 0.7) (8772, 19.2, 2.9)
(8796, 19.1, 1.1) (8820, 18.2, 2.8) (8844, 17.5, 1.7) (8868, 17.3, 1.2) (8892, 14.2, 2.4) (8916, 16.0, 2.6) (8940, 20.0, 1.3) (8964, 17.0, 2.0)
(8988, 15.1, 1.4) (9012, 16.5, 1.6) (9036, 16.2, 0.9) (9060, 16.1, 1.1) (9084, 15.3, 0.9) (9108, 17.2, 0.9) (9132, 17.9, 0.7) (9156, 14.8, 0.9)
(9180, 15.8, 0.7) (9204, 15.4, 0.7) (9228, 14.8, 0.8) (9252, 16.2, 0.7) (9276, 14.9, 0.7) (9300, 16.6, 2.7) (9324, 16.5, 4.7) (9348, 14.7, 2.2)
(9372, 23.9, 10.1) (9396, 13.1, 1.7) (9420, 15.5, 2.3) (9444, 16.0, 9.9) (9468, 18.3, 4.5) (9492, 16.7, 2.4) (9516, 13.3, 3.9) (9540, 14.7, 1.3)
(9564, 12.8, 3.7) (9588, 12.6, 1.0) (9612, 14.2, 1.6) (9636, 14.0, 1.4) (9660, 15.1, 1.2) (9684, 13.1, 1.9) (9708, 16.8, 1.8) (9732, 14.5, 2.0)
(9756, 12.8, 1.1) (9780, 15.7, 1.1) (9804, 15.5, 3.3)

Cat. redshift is 0.106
